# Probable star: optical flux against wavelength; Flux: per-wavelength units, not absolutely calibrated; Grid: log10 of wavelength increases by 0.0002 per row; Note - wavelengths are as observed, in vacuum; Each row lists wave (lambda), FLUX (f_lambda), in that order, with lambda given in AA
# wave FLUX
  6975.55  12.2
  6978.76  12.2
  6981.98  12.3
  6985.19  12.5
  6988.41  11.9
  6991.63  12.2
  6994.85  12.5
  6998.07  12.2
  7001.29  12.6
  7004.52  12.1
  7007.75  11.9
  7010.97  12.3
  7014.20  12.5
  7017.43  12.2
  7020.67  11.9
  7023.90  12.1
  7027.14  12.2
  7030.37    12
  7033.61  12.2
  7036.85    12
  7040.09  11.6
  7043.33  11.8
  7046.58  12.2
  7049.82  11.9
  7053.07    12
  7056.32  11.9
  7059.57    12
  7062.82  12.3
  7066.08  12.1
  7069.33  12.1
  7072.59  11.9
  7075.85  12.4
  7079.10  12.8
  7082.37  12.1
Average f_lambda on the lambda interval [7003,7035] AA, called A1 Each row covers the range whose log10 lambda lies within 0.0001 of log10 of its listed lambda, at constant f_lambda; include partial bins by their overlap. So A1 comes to 12.1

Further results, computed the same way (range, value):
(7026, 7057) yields 12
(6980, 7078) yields 12.1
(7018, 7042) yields 12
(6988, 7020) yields 12.2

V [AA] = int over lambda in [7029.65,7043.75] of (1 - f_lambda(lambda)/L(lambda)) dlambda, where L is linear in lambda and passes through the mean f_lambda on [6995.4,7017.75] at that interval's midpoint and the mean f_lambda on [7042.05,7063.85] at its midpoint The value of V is 0.2 AA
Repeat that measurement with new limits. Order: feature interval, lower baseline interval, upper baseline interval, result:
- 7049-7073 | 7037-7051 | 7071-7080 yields 0.20 AA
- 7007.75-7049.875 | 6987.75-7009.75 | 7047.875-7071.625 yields 0.21 AA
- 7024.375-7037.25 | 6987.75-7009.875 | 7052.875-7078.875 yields 0.07 AA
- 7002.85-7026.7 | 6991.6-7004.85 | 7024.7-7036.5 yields 0.17 AA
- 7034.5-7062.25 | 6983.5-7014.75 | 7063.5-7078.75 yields 0.61 AA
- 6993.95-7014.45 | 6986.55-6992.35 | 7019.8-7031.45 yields -0.39 AA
